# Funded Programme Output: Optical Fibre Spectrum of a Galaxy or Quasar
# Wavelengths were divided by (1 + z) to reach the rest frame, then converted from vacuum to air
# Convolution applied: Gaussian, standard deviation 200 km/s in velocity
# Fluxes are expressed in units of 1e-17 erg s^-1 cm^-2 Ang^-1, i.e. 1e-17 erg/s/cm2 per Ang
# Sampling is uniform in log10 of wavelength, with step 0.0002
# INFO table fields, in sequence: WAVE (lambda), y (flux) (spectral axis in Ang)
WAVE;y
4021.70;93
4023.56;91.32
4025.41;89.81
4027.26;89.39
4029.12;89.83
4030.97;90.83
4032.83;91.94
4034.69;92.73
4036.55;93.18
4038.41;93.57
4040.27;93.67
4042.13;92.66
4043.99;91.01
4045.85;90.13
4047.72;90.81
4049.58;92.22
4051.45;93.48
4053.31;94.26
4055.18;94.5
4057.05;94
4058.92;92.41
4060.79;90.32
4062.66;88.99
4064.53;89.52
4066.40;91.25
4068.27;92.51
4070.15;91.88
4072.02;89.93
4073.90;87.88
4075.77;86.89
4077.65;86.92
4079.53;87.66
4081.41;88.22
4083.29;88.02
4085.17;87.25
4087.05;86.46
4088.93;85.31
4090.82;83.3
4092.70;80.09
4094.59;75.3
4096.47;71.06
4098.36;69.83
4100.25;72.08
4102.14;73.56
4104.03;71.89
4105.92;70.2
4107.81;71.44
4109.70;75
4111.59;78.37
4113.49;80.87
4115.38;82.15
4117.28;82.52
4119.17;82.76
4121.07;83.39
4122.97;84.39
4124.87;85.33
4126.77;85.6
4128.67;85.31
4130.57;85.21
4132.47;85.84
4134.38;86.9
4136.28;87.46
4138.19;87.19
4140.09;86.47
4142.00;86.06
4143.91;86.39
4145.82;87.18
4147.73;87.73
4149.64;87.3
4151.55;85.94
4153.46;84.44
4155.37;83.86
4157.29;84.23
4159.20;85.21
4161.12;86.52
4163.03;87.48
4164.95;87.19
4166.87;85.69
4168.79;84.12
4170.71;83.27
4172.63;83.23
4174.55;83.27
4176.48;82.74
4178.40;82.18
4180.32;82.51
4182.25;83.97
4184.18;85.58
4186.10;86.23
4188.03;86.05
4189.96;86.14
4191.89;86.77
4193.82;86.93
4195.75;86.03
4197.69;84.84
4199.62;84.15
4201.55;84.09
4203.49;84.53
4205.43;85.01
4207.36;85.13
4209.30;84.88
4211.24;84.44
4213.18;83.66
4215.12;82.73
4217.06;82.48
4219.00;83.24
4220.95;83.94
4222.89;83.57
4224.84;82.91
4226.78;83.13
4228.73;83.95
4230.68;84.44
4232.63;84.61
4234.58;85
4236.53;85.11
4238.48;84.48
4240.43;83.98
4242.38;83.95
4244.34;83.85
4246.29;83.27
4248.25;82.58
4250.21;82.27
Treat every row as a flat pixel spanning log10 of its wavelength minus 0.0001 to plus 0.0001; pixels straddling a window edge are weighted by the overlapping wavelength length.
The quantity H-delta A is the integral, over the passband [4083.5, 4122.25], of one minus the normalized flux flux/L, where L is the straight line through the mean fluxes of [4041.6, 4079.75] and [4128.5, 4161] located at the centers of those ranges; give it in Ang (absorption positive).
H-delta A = 4.4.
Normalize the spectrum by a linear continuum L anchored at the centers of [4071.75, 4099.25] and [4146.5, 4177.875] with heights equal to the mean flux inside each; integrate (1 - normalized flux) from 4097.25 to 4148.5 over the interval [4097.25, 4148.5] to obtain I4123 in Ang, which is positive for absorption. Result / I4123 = 1.7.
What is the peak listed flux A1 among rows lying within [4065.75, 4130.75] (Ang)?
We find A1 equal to 92.51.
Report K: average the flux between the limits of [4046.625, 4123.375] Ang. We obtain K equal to 84.3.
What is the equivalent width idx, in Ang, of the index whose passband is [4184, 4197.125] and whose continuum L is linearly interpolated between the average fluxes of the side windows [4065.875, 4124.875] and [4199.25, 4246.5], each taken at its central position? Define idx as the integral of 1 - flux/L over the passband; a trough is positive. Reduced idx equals -0.4 Ang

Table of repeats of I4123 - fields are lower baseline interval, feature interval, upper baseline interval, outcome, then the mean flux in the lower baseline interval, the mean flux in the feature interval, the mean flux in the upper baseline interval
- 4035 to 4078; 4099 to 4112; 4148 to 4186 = 2.29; 91.5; 72.9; 84.8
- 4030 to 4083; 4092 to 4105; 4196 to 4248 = 2.34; 91.1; 73.2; 84.1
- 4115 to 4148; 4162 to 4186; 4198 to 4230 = 0.08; 85.4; 84.4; 83.9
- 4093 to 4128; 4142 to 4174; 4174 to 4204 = -1.43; 77.7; 85.6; 84.8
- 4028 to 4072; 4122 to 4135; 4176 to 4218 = 0.38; 91.9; 85.4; 84.6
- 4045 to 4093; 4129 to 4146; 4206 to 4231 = 0.08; 89.5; 86.4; 83.7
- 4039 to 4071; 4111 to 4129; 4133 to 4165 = 1.01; 92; 83.1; 86.3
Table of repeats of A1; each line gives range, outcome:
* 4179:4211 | 86.93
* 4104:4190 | 87.73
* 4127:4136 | 86.9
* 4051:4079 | 94.5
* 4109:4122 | 83.39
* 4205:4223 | 85.13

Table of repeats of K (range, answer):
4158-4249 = 84.5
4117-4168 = 85.7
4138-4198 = 85.4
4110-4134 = 83.3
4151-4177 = 84.8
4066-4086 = 88.9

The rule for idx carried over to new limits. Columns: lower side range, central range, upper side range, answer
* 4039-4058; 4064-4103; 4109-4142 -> 2.1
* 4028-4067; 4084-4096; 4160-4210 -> 1.0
